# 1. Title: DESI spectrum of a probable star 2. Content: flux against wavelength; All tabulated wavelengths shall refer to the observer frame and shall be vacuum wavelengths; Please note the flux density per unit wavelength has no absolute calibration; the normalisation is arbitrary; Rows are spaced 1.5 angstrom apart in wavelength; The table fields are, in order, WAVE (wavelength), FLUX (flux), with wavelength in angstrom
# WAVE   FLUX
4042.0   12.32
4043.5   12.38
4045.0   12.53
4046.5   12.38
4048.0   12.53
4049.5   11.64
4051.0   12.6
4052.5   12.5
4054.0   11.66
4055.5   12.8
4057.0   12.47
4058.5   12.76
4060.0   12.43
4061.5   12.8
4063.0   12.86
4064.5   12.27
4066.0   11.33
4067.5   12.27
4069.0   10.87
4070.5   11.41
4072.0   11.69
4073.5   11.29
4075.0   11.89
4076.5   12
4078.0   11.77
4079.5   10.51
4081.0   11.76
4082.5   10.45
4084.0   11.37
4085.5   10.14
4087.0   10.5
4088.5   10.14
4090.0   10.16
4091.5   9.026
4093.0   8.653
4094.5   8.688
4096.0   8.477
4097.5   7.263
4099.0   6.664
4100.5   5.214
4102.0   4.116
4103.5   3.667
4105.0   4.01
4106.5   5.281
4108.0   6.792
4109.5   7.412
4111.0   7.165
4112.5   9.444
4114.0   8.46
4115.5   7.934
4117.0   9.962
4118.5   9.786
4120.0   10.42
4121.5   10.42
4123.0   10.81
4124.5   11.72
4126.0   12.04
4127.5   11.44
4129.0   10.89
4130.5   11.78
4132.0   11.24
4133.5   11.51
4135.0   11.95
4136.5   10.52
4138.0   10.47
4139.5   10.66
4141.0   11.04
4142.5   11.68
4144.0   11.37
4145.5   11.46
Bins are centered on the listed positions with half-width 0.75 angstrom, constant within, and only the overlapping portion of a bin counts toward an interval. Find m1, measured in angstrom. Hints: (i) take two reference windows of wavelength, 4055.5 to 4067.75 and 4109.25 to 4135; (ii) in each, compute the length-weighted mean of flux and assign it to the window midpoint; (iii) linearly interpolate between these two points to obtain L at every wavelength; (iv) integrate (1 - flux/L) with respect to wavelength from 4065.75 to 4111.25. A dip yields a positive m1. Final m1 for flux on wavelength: 9.7 angstrom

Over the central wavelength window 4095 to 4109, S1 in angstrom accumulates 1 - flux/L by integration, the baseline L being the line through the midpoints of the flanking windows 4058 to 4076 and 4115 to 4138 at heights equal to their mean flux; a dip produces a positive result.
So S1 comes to 6.82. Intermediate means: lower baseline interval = 12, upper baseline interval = 10.8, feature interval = 5.8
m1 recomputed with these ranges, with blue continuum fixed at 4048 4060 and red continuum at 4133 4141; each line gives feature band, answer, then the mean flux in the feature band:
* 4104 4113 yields 3.9 angstrom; 6.52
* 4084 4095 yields 1.9 angstrom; 9.76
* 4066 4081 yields 0.6 angstrom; 11.5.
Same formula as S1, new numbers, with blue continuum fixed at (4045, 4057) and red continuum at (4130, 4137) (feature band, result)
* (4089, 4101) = 3.78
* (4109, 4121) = 2.82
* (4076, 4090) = 1.26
